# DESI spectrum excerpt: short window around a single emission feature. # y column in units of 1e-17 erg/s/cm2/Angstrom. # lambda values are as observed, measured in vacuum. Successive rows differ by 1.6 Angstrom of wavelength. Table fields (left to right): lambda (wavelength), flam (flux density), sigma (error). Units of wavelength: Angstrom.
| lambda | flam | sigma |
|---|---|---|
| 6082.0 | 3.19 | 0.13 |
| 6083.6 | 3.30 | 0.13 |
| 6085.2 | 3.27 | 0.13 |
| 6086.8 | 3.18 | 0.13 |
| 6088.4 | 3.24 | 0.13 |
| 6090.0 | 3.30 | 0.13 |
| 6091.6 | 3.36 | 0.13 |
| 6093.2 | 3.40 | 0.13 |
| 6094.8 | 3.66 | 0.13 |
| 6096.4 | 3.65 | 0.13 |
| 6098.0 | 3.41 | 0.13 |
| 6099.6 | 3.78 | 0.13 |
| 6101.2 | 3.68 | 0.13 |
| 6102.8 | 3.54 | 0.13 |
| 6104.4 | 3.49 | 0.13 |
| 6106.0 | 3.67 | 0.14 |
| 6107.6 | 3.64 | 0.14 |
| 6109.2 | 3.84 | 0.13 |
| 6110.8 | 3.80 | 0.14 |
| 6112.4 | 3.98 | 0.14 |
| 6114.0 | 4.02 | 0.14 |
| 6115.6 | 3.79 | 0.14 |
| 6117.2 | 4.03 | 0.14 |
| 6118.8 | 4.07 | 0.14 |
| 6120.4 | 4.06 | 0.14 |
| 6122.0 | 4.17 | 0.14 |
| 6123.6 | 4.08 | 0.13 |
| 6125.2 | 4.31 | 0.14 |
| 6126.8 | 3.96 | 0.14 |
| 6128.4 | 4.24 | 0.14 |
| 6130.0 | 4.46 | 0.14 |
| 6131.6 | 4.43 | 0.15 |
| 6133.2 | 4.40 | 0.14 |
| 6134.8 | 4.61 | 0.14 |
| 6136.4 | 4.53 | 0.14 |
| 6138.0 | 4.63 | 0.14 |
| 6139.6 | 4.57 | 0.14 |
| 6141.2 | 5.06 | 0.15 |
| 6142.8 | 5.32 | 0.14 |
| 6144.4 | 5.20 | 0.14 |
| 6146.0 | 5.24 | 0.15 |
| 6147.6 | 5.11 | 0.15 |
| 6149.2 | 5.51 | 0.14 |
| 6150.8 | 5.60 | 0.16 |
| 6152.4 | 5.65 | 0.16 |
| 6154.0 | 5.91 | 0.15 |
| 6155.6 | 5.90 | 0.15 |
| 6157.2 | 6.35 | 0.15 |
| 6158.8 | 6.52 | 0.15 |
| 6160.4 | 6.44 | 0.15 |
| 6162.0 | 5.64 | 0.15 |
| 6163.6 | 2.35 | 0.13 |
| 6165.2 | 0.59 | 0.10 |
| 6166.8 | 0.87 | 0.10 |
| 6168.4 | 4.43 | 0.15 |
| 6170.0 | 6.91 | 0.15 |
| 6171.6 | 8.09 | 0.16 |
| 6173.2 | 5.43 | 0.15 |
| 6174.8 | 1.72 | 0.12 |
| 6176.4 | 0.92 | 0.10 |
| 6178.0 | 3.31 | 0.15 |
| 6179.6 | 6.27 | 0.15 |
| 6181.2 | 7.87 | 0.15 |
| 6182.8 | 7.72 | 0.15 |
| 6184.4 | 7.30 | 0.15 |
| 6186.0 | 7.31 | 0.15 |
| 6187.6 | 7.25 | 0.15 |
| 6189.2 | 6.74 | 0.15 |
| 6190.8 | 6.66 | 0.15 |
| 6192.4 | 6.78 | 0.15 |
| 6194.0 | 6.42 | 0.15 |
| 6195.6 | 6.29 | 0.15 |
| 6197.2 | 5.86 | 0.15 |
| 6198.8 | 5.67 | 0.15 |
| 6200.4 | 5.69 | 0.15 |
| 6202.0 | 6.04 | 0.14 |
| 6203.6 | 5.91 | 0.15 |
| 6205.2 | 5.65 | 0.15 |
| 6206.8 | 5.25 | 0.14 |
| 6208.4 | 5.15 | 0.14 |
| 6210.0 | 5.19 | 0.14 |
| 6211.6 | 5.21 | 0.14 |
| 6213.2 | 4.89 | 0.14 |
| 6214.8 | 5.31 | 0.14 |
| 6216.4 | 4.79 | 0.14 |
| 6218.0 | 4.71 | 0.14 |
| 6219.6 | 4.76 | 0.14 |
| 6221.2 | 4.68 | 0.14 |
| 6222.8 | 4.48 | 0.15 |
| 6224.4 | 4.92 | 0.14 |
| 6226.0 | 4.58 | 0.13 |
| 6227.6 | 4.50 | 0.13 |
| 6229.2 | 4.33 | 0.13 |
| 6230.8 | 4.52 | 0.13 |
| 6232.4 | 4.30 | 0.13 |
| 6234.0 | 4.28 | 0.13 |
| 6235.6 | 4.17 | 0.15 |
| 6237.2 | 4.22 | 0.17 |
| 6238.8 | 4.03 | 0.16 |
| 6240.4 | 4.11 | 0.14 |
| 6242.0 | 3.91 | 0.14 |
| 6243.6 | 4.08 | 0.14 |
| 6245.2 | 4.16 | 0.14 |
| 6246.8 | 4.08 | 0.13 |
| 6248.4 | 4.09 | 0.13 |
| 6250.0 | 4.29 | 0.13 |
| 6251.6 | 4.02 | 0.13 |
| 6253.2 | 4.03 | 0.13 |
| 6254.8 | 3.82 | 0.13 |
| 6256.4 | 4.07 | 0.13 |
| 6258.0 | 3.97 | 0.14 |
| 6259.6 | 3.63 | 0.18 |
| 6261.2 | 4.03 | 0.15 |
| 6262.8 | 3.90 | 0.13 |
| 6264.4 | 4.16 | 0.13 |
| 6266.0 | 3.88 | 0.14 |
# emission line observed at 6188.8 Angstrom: C IV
